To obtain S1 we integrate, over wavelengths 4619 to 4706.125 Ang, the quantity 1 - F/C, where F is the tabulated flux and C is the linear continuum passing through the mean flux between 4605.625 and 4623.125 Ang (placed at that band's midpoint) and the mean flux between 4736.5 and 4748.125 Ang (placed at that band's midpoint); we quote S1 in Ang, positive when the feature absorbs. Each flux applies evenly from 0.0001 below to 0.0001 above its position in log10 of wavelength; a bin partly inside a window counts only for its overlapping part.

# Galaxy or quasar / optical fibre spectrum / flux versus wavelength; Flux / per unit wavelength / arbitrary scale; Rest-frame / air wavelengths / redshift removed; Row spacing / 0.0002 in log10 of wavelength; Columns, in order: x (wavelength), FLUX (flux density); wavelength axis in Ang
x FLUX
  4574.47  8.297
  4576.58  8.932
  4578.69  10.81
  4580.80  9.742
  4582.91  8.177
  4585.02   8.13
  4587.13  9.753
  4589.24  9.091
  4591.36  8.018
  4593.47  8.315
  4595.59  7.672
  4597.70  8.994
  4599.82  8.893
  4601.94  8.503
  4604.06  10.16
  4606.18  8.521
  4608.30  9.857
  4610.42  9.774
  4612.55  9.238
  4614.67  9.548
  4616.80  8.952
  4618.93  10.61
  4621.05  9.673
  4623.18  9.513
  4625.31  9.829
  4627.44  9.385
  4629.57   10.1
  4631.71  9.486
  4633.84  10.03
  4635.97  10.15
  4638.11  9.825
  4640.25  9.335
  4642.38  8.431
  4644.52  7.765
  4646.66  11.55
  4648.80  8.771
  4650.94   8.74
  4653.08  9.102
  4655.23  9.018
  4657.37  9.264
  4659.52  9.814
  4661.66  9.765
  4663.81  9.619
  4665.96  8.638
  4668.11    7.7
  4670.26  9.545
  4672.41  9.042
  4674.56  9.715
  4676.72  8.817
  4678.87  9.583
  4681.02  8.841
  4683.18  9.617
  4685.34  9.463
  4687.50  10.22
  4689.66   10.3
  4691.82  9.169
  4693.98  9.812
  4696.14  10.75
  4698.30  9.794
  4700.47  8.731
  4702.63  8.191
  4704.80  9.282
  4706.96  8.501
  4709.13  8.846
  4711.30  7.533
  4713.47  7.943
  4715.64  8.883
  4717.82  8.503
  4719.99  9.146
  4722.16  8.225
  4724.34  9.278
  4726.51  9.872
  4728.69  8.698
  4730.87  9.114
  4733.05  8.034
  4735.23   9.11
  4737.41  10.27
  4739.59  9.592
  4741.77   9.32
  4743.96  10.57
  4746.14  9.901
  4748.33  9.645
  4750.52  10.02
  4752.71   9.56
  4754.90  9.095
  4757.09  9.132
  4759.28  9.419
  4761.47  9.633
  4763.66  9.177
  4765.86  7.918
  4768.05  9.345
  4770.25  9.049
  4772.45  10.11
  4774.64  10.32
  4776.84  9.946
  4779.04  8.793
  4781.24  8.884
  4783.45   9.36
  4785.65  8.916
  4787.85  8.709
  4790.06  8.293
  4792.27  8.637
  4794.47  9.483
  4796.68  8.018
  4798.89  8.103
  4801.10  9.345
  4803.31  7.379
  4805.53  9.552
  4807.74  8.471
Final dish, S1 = 2.4 Ang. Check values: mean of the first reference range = 9.55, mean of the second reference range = 9.9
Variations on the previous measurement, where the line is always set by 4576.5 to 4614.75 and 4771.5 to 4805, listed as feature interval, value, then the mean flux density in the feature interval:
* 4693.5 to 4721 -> 0.3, 8.9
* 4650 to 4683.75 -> -0.6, 9.17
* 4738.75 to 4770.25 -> -1.6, 9.43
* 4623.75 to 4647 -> -1.4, 9.56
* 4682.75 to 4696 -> -1.2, 9.84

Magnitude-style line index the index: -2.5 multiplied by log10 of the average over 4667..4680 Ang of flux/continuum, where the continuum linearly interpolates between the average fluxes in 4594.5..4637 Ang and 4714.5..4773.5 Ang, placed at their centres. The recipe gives 0.04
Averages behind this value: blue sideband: 9.44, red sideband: 9.28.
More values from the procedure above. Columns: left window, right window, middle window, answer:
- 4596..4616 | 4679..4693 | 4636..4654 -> 0.02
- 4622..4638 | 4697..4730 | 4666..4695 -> -0.02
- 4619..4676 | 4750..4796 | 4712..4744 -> 0.03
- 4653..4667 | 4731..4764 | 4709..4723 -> 0.12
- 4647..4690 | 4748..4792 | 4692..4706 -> -0.01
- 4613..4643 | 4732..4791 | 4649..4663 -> 0.04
